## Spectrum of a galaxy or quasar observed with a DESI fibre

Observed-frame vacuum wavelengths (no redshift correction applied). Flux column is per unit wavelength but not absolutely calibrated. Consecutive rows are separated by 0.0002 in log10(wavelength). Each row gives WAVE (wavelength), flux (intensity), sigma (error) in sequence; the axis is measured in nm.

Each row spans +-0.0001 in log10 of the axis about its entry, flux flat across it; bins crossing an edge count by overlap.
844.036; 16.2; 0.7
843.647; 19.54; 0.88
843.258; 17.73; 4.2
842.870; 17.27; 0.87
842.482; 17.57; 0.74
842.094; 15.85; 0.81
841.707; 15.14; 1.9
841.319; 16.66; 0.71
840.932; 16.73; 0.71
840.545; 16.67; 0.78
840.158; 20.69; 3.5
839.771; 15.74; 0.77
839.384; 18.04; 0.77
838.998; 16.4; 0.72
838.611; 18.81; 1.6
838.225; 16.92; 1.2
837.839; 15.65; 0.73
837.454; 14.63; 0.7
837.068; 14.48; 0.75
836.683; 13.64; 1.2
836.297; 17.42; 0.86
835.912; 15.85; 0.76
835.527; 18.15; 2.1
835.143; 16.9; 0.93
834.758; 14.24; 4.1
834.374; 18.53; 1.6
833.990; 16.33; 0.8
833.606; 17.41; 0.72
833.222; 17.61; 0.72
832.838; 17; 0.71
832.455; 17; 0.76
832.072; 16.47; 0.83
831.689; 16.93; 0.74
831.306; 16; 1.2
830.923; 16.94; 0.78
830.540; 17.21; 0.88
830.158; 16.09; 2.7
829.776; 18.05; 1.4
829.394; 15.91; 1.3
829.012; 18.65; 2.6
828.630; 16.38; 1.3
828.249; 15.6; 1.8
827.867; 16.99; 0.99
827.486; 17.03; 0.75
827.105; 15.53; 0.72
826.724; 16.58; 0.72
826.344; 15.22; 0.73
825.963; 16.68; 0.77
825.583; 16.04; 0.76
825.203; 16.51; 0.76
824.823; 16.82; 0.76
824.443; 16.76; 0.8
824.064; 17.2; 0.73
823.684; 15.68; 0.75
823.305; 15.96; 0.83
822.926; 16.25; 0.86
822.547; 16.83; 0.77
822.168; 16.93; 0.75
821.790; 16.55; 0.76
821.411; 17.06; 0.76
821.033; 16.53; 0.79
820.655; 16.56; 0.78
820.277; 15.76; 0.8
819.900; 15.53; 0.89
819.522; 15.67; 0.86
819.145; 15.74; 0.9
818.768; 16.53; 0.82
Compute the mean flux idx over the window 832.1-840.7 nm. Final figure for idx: 16.7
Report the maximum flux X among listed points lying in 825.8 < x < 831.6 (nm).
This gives 18.65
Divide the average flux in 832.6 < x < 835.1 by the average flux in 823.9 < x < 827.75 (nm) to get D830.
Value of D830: 1.03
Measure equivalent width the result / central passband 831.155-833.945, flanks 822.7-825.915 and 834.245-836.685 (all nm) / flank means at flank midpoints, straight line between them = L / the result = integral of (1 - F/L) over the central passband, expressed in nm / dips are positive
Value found -0.07 nm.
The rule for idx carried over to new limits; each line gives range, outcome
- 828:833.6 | 16.9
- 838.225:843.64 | 17.2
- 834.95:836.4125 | 17.1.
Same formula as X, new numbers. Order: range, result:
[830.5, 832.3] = 17.21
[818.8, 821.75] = 17.06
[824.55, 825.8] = 16.82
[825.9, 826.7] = 16.68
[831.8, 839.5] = 18.81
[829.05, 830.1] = 18.05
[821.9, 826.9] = 17.2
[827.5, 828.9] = 16.99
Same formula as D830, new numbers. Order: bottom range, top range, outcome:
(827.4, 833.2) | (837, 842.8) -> 0.99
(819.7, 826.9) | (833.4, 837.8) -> 0.98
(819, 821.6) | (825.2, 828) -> 1.01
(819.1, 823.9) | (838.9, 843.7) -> 1.06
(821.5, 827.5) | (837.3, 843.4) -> 1.03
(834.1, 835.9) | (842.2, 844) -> 1.06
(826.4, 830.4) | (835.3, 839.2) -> 0.97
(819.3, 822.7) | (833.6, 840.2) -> 1.01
